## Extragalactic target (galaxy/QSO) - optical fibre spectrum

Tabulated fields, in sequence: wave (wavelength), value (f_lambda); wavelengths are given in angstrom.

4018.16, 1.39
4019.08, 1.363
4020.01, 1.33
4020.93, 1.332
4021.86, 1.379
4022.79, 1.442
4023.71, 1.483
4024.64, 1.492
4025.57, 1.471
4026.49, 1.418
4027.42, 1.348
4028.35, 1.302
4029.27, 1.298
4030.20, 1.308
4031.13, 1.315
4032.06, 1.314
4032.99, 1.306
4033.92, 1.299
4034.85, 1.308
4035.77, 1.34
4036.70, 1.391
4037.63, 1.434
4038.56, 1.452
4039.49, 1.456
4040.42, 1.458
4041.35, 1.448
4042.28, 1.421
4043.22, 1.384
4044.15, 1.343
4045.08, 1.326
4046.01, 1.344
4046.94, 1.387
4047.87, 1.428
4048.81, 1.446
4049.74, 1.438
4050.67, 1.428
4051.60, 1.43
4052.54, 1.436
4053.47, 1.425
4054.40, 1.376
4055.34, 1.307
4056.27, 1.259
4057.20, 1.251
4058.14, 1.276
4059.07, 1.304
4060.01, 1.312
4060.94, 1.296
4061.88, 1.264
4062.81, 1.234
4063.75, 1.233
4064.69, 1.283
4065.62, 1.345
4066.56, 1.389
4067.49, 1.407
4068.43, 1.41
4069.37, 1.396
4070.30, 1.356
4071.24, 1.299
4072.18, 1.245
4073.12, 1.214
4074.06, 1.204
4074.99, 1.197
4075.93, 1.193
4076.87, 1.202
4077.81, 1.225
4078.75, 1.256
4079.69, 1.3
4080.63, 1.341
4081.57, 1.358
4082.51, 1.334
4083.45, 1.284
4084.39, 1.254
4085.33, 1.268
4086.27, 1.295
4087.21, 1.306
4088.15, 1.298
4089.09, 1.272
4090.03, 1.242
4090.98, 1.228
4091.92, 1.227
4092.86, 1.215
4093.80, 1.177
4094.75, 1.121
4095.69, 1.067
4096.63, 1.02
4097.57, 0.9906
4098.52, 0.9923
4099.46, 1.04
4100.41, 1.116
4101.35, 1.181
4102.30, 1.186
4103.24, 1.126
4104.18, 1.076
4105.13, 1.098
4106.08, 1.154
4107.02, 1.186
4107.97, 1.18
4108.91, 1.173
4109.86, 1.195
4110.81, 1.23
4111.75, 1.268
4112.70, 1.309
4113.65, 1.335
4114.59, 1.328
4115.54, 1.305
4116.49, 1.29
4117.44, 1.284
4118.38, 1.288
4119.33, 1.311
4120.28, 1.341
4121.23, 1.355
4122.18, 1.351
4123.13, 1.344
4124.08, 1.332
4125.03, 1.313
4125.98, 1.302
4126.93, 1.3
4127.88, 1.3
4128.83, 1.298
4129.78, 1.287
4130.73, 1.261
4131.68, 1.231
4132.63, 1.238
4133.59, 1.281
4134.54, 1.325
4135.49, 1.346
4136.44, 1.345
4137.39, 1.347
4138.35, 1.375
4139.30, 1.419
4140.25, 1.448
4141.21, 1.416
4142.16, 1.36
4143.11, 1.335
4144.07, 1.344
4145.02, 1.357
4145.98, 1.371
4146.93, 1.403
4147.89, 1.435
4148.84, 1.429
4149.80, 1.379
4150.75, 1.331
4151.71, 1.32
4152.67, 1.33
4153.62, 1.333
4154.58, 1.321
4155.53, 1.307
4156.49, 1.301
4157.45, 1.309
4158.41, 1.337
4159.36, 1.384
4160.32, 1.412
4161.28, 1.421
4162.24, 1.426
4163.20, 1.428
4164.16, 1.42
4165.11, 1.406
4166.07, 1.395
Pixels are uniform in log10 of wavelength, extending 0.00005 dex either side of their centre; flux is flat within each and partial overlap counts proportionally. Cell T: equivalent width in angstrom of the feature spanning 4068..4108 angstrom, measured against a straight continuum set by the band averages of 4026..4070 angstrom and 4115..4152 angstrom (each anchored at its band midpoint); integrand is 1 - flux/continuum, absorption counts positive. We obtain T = 4.01 angstrom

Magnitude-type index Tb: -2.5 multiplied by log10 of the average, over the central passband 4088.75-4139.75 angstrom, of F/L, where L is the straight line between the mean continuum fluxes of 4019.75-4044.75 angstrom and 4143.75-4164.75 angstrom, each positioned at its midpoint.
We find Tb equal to 0.111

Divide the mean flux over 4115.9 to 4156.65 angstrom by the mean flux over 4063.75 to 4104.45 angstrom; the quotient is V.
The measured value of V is 1.08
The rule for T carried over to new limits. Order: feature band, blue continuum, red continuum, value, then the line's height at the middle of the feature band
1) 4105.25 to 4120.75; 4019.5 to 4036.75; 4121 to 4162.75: 1.05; 1.35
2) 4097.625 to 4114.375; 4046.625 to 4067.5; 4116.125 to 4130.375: 1.97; 1.32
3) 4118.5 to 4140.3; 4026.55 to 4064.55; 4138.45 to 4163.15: 0.73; 1.37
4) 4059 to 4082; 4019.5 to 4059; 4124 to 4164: 1.30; 1.37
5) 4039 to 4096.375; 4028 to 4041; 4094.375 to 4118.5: -1.59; 1.27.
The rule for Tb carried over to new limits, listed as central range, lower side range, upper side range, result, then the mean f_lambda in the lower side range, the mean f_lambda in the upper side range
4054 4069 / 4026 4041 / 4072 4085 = -0.010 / 1.36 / 1.26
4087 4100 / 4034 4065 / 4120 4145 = 0.167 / 1.36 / 1.33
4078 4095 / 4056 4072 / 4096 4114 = -0.038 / 1.31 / 1.15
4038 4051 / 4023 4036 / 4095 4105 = -0.088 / 1.36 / 1.08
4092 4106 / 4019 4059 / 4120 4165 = 0.225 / 1.38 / 1.35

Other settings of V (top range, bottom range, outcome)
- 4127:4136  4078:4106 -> 1.08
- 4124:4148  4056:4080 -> 1.04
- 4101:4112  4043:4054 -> 0.83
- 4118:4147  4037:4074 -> 0.98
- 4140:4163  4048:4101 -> 1.08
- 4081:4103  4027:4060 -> 0.88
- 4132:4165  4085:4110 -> 1.17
